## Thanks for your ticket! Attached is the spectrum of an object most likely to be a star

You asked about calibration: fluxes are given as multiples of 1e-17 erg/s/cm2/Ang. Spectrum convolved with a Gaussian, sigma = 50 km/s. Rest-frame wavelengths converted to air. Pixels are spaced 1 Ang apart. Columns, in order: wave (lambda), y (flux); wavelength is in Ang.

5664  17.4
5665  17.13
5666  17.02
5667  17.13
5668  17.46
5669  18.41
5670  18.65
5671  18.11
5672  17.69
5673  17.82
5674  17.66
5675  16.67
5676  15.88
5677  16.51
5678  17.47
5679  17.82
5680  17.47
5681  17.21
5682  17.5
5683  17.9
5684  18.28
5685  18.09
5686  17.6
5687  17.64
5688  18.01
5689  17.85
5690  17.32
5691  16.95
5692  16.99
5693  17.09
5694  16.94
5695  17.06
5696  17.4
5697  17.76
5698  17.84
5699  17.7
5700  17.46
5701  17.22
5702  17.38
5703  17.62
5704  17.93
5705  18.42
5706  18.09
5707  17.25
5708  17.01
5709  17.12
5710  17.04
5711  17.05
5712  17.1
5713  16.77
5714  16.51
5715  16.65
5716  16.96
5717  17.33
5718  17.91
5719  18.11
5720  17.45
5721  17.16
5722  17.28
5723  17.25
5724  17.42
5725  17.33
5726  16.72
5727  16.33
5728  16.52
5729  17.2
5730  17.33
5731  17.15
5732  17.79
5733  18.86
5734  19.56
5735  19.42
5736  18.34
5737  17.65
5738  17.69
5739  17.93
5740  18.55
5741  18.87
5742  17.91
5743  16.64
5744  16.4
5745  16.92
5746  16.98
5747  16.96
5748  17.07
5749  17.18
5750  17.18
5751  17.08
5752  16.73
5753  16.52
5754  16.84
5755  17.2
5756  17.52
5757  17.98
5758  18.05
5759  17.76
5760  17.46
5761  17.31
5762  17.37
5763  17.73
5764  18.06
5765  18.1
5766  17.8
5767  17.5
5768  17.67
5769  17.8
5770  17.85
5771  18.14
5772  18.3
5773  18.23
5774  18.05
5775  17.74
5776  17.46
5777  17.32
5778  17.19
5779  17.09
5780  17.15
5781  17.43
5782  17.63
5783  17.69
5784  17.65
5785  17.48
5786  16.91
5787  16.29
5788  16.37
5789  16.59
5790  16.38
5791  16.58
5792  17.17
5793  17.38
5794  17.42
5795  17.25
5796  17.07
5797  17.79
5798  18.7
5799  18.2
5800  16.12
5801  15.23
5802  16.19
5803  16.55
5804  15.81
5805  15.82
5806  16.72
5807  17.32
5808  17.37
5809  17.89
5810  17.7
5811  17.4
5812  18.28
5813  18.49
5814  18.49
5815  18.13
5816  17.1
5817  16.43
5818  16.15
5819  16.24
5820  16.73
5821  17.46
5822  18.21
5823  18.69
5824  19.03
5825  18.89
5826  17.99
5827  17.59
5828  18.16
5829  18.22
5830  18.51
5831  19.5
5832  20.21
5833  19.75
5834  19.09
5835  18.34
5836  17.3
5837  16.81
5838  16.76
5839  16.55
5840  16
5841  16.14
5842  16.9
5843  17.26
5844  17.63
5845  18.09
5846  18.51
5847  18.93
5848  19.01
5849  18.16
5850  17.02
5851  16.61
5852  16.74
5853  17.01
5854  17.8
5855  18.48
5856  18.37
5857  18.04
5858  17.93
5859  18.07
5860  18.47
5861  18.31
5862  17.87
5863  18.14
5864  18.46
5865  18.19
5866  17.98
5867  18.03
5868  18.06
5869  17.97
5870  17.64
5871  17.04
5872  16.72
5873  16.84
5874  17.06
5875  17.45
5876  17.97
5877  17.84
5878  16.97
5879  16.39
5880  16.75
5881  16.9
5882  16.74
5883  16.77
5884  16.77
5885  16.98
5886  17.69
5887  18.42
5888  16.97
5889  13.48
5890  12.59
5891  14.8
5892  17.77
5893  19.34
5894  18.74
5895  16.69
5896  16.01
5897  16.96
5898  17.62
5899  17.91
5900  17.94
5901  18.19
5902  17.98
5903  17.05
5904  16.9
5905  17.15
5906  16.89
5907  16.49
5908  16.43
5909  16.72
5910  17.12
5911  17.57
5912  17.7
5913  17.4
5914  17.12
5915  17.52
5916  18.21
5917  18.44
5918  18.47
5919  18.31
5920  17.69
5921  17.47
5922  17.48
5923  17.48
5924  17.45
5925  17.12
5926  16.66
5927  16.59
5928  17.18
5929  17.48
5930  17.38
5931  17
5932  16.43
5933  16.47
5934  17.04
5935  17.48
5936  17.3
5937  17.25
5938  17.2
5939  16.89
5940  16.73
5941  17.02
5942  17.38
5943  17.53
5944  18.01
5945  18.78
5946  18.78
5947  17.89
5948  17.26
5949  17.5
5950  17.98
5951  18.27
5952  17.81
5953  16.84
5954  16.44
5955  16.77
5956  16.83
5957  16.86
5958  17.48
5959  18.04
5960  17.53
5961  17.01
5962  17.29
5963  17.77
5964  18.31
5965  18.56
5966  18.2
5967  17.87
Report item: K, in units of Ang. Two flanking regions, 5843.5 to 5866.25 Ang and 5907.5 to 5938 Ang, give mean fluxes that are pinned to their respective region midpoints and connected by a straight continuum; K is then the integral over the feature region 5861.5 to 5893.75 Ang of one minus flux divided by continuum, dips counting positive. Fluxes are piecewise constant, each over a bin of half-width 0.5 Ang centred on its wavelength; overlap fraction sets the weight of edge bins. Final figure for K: 1.1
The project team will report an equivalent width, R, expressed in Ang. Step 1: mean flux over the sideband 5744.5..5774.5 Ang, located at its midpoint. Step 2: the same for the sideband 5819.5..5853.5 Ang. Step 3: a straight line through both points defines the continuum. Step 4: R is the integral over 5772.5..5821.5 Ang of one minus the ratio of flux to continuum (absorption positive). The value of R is 1.4 Ang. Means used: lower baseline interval 17.5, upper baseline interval 17.9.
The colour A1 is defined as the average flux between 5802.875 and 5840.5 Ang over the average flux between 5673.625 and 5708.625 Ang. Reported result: 1.0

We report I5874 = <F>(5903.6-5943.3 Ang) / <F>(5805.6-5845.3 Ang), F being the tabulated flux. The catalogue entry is 1.0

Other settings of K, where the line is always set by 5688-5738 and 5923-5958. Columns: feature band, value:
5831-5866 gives -1.06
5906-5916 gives 0.08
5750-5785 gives -0.31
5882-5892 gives 0.67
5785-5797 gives 0.33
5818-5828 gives -0.25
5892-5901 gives -0.19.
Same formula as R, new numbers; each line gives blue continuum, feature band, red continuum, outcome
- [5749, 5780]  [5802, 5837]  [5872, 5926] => -0.8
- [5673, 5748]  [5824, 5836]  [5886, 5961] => -0.9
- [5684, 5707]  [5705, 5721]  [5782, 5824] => 0.2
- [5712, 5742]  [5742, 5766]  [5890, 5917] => 0.3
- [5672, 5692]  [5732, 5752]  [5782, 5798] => -0.5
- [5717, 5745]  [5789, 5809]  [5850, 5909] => 0.6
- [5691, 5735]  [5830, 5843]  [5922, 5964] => -0.3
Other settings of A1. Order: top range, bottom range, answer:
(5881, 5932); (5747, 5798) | 0.99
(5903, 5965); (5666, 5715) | 1.00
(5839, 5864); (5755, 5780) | 1.00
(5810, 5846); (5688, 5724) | 1.03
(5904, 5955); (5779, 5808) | 1.02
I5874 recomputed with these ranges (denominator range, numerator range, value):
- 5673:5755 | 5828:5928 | 1.00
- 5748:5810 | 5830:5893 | 1.01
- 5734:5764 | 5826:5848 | 1.02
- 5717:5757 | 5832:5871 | 1.02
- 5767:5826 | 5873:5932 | 0.99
